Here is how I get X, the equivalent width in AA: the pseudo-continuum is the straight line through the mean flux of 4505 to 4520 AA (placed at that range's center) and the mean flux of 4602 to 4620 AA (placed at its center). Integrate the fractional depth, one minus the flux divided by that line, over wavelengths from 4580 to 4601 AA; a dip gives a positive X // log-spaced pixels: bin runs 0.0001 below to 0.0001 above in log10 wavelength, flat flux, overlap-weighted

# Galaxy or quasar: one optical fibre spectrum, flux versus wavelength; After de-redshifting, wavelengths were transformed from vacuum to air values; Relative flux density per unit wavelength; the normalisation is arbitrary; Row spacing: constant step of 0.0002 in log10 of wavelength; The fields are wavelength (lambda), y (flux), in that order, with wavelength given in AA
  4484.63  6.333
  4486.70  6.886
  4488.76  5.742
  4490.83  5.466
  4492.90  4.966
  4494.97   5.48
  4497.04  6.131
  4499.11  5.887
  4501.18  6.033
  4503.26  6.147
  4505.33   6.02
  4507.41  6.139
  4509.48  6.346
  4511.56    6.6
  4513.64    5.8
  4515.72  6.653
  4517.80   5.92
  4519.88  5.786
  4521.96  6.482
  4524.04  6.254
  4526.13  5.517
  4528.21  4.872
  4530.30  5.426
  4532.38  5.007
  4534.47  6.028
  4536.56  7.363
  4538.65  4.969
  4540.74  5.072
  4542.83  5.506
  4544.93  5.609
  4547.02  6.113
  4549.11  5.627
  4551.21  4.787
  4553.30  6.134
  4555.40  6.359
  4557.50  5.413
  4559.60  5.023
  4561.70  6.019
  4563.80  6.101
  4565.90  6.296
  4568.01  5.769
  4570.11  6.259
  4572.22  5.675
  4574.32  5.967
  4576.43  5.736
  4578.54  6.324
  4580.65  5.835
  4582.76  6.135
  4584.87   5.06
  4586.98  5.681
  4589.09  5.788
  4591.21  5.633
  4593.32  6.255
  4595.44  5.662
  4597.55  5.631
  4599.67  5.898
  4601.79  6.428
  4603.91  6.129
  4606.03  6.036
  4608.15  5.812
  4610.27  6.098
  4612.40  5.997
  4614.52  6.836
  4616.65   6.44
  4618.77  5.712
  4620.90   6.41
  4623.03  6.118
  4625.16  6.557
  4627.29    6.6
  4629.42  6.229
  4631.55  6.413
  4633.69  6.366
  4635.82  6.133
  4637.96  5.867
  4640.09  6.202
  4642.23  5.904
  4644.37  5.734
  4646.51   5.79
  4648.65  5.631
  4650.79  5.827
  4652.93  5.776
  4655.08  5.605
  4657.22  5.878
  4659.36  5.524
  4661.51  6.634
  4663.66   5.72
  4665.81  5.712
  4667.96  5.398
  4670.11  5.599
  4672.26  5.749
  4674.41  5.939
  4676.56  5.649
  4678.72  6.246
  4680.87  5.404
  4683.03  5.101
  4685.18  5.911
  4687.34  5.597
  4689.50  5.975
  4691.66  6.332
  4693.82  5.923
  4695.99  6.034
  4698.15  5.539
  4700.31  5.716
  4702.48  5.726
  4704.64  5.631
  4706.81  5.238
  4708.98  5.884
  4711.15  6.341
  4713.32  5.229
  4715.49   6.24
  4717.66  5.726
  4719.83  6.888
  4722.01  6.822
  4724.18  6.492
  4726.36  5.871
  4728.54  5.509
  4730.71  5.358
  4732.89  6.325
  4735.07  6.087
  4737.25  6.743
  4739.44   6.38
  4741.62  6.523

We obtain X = 1.3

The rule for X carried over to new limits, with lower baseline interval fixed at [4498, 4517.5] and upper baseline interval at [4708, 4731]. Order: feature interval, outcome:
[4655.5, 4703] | 2.30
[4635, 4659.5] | 1.07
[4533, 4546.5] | 0.89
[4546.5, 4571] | 1.30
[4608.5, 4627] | -0.47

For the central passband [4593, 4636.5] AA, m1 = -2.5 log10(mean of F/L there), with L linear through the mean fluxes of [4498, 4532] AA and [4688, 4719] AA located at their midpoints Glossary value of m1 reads -0.051 mag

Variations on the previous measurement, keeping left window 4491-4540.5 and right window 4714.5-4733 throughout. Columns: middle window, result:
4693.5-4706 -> 0.07 mag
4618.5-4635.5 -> -0.05 mag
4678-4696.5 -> 0.05 mag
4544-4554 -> 0.05 mag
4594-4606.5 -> 0.00 mag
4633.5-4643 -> -0.01 mag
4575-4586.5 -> 0.03 mag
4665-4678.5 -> 0.07 mag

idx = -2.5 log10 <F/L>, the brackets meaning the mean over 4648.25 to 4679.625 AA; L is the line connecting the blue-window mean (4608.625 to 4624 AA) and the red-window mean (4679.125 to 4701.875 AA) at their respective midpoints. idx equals 0.02 mag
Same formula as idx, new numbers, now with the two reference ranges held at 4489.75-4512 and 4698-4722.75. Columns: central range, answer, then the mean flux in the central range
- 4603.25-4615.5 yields -0.04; 6.15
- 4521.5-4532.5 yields 0.06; 5.6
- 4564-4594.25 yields 0.00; 5.89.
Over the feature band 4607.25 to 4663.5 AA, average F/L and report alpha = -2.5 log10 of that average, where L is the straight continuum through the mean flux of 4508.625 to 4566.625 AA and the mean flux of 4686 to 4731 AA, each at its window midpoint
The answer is -0.04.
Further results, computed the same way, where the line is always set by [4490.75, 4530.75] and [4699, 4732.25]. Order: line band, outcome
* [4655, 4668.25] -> 0.02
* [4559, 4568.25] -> 0.01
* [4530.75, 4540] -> 0.02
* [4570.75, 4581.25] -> 0.00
